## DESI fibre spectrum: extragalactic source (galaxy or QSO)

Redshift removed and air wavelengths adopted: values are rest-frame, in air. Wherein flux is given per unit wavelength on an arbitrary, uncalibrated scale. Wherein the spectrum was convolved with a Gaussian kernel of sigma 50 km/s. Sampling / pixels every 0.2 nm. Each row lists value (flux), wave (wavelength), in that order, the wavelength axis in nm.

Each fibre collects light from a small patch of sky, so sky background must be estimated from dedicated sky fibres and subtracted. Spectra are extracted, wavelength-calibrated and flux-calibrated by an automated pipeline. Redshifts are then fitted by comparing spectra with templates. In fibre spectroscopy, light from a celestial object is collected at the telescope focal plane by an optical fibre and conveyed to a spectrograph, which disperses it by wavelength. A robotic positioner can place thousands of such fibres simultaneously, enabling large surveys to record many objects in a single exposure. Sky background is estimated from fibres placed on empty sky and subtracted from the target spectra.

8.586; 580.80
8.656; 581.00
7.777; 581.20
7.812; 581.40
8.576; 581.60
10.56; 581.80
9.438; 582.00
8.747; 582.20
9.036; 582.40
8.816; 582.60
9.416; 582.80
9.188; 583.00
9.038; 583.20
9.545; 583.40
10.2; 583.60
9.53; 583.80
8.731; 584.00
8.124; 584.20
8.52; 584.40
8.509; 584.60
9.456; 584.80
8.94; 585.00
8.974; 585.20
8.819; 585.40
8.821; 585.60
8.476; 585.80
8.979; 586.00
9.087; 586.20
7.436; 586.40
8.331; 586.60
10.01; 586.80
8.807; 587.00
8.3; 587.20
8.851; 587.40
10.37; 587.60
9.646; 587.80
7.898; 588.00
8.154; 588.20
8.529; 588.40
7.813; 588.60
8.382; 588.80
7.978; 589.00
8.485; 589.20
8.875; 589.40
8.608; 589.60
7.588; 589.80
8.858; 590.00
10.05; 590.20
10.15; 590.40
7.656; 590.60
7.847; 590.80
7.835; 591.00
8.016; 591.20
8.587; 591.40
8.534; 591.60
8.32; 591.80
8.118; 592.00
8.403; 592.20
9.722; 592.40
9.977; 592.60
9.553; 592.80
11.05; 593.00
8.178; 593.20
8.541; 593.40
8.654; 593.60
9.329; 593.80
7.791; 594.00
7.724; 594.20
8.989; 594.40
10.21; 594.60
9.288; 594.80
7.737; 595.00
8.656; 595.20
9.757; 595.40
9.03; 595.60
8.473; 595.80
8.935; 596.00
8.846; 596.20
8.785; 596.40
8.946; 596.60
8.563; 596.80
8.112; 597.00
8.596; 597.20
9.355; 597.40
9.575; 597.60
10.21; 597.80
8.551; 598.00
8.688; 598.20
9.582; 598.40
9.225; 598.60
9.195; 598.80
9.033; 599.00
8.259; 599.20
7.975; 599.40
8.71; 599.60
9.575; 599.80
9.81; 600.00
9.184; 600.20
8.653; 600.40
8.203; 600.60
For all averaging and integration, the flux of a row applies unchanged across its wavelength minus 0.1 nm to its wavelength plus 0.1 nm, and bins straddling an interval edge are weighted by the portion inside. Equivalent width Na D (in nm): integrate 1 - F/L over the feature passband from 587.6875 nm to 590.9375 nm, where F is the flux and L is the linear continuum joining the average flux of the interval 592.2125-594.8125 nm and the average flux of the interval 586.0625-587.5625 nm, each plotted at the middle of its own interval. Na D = 0.13 nm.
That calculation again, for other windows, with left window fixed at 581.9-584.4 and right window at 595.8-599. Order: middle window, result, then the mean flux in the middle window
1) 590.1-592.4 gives 0.126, 8.55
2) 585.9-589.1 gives 0.150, 8.66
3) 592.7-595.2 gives 0.032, 8.91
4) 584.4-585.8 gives 0.038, 8.86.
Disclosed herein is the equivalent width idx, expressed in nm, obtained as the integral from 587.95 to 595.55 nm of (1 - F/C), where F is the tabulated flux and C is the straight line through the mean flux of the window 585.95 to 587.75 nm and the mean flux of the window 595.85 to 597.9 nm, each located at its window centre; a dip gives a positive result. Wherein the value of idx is 0.23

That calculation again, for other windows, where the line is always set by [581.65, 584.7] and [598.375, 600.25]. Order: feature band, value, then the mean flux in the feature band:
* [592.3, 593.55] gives -0.05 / 9.47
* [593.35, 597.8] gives 0.10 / 8.85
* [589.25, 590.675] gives 0.04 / 8.83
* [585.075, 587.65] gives 0.08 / 8.84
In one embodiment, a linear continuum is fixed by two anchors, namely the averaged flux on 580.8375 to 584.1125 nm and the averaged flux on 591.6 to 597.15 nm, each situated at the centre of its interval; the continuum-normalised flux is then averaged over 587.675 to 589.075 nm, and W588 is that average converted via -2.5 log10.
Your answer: 0.07 mag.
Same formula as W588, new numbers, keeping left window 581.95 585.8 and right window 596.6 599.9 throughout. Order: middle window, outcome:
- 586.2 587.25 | 0.05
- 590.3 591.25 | 0.08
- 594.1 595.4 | 0.02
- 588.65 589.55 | 0.07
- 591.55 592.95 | -0.01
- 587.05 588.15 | 0.00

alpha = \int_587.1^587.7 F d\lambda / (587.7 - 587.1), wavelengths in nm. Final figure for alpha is 9.17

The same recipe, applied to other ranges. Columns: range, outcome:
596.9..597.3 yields 8.35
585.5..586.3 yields 8.84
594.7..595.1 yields 8.51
